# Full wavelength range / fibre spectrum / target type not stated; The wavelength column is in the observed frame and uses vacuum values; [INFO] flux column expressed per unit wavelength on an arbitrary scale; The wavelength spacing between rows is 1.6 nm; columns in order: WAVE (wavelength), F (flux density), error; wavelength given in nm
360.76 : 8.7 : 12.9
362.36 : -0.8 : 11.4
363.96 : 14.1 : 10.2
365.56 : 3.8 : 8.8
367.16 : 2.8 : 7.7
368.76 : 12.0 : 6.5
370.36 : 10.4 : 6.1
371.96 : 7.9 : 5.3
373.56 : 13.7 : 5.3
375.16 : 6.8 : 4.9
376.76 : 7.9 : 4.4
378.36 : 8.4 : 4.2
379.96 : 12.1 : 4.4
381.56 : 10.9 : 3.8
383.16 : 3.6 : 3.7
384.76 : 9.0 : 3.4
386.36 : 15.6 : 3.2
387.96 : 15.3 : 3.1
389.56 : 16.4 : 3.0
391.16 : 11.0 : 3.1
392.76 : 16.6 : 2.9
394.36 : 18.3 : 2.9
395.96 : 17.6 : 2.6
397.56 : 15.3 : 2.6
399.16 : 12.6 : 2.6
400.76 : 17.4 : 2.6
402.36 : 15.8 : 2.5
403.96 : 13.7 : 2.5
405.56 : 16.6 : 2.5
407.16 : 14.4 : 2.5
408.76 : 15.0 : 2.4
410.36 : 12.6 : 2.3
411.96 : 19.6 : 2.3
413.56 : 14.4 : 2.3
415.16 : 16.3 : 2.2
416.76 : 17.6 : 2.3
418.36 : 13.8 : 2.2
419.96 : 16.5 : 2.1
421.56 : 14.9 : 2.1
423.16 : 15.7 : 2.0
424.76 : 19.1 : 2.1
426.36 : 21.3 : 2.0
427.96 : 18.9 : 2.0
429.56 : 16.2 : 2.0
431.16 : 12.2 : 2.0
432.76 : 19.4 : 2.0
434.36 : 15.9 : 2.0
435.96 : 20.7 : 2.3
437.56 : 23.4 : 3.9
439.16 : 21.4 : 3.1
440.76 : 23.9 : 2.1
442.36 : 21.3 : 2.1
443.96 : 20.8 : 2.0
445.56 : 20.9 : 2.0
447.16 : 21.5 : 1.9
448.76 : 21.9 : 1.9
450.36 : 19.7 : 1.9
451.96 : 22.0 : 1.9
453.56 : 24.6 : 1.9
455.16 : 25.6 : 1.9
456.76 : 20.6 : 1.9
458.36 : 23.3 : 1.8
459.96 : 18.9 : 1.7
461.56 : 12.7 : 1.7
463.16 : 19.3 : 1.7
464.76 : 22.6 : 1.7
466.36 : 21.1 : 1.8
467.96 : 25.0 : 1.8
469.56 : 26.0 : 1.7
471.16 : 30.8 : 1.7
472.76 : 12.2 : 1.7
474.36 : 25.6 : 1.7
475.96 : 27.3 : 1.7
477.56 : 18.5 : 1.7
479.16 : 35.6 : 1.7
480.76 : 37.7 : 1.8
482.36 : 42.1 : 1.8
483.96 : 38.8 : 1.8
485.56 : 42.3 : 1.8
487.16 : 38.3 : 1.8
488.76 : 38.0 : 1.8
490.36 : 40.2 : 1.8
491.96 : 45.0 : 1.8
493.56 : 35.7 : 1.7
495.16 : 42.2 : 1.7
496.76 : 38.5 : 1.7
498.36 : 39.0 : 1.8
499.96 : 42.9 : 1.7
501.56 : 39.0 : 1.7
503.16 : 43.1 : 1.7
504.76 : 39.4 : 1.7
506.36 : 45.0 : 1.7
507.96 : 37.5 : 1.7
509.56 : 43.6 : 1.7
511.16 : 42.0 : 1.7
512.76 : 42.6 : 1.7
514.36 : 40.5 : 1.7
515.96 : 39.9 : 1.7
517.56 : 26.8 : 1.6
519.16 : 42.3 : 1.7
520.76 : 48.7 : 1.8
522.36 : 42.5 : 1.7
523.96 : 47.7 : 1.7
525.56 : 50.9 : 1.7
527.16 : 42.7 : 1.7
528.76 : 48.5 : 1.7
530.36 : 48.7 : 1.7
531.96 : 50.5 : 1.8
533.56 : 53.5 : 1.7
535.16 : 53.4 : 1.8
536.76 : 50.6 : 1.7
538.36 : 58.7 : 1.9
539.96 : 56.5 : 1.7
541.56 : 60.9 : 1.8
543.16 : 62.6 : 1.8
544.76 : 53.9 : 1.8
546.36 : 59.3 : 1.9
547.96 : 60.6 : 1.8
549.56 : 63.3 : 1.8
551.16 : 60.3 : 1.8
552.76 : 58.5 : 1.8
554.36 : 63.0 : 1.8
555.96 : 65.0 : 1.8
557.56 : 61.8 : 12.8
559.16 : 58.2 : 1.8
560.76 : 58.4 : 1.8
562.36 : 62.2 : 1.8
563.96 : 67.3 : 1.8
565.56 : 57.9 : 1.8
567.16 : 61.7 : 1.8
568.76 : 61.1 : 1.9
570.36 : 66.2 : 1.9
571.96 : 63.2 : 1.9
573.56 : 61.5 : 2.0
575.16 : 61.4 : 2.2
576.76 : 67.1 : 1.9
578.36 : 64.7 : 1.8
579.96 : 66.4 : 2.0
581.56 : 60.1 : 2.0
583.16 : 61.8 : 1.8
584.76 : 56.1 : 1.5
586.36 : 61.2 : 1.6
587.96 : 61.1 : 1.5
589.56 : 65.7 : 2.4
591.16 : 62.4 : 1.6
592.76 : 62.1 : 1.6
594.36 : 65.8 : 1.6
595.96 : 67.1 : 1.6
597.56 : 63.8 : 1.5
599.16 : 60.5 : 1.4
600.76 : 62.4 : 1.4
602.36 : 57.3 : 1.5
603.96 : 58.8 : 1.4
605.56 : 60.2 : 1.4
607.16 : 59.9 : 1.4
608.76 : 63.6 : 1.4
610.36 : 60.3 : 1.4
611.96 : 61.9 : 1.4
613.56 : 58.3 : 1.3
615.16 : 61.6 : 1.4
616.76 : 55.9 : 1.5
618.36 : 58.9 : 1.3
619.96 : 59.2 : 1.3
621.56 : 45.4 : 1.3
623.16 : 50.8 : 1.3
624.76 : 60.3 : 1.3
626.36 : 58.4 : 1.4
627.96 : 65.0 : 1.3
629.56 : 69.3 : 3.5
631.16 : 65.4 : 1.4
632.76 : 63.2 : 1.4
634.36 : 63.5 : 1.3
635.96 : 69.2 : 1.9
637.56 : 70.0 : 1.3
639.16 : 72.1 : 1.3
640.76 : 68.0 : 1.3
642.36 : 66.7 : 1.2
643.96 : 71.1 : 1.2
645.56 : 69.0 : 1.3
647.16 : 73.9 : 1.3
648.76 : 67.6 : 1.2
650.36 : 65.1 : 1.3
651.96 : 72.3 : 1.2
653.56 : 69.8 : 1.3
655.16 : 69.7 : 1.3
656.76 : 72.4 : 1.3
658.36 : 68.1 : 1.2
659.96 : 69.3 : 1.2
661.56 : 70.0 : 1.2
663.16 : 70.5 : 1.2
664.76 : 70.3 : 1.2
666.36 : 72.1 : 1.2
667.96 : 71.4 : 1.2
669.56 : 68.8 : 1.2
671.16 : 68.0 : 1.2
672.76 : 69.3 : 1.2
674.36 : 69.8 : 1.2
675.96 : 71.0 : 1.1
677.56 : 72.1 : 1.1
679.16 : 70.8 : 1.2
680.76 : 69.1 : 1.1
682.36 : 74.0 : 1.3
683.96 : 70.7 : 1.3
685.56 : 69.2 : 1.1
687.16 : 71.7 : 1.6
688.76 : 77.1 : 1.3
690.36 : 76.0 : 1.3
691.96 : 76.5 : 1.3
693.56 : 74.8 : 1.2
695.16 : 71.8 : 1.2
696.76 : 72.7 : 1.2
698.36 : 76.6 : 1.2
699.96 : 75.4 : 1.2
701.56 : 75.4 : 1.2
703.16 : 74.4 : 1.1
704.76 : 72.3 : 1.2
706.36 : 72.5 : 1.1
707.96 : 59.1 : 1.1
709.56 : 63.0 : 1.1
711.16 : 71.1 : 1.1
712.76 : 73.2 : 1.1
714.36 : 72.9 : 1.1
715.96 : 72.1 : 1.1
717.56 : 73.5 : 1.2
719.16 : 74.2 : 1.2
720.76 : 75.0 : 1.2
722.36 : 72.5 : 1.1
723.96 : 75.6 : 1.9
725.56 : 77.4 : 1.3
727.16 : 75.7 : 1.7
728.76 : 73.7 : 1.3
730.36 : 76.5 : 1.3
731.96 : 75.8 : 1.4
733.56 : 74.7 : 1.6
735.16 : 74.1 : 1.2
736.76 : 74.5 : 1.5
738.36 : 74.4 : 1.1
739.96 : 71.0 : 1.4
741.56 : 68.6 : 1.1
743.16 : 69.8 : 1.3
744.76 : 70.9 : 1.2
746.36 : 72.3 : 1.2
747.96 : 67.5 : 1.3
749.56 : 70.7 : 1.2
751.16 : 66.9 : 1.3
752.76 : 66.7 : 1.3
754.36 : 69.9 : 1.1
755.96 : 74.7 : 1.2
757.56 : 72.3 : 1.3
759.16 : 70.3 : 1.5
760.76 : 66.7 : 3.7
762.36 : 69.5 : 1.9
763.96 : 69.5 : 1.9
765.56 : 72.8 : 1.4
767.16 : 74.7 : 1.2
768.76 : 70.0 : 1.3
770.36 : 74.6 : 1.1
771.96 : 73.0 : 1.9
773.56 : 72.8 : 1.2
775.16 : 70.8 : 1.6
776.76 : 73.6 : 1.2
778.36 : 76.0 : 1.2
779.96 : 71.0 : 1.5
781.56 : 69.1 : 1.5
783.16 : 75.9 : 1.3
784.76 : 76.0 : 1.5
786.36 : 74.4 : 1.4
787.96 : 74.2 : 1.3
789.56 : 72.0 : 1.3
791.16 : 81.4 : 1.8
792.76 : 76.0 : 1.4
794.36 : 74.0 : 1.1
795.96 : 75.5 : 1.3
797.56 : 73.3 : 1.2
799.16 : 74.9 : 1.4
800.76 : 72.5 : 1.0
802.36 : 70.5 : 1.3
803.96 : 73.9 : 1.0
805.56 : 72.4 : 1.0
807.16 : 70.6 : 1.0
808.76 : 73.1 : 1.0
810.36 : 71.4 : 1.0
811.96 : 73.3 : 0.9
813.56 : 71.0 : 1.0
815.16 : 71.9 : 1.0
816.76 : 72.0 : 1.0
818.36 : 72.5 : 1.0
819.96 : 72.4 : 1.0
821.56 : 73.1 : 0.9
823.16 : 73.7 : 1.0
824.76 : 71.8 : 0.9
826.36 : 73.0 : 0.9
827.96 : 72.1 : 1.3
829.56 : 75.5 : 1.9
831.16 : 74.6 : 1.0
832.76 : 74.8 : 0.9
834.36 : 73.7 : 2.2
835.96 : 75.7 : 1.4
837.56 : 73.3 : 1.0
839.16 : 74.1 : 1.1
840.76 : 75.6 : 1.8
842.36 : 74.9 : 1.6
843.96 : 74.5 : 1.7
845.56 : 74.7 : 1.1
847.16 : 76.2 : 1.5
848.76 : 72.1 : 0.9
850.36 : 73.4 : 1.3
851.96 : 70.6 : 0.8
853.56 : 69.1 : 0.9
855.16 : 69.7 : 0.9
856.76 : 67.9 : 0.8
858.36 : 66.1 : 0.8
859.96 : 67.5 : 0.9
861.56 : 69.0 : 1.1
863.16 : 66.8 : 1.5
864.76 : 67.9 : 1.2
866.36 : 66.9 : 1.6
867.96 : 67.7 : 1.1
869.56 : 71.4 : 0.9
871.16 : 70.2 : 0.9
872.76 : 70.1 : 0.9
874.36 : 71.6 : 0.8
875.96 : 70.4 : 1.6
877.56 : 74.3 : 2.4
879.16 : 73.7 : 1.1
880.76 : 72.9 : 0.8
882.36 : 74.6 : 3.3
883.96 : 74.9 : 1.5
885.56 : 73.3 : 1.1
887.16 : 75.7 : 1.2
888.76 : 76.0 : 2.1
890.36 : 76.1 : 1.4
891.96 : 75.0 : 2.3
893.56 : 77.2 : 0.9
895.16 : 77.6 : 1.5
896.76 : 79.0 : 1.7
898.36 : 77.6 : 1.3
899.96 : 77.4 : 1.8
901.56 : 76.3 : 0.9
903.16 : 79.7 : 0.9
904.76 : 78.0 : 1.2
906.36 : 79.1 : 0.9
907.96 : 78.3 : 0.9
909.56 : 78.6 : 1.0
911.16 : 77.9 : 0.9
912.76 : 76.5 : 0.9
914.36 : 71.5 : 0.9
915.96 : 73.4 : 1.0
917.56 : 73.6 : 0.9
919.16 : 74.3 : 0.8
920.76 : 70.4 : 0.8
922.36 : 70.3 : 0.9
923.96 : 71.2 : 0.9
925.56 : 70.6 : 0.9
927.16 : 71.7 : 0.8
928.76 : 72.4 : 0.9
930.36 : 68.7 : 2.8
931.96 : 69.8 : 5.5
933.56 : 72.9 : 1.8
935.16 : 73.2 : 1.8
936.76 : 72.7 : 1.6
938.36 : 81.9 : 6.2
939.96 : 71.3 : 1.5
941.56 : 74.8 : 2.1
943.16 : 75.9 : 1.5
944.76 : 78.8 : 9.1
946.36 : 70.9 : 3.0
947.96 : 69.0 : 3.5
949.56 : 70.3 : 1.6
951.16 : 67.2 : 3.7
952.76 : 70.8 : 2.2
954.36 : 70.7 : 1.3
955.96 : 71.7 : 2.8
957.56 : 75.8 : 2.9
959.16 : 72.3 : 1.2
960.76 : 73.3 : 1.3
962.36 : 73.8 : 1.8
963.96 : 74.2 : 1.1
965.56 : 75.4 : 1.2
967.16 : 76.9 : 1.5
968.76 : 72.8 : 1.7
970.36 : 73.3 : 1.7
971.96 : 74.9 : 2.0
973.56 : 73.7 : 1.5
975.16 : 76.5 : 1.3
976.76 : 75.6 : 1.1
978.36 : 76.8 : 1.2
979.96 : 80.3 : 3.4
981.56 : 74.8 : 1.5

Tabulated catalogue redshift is 0.20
